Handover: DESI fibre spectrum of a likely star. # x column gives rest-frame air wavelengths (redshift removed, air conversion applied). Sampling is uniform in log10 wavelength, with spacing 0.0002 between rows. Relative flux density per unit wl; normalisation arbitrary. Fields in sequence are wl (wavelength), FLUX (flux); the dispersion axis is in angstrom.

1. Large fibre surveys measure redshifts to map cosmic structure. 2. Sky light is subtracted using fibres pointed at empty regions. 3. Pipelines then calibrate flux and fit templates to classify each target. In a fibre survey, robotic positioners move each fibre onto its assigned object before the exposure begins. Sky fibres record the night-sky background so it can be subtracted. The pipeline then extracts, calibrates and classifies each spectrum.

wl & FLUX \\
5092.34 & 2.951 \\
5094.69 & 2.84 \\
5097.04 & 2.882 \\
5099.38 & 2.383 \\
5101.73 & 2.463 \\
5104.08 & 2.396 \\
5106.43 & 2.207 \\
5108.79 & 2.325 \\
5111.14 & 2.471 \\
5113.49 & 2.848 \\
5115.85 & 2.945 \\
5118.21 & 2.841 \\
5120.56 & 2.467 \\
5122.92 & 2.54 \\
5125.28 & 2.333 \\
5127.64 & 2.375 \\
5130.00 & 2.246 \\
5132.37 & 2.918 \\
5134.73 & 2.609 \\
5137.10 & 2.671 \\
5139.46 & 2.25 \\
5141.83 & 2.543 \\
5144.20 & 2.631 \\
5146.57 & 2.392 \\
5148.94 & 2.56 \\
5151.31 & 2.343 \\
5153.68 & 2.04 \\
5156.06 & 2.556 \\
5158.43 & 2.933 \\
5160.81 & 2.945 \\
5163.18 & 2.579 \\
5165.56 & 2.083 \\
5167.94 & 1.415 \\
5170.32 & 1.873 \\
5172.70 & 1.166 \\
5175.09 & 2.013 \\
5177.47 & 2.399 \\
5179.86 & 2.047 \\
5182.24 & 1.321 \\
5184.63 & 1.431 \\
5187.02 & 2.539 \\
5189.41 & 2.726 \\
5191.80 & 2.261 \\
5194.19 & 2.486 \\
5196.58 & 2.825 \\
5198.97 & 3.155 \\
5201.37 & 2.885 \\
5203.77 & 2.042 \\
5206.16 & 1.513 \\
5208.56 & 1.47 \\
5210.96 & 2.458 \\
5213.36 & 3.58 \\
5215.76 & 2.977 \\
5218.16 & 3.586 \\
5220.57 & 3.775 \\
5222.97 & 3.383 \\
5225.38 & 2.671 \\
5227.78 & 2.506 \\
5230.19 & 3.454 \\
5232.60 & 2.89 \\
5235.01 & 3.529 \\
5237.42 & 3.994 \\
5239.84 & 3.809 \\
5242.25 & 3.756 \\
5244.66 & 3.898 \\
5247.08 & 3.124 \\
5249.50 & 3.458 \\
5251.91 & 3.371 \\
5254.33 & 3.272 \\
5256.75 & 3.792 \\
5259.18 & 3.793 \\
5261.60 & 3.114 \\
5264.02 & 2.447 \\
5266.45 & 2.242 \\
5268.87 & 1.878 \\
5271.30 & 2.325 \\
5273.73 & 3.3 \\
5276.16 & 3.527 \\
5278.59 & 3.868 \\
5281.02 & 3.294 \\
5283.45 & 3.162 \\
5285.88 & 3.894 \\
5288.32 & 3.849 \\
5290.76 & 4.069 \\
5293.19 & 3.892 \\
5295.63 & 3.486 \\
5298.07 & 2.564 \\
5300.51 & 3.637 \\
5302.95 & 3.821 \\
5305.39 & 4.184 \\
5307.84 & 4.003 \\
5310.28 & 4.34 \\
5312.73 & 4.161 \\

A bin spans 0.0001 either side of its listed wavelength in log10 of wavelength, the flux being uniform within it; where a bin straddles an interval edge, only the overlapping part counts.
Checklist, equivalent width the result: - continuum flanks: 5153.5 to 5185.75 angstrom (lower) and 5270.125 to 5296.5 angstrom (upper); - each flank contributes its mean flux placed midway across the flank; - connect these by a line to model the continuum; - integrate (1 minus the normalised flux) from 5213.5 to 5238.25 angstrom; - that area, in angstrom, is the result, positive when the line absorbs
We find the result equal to -4.46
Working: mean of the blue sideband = 2.06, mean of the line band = 3.28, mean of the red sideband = 3.52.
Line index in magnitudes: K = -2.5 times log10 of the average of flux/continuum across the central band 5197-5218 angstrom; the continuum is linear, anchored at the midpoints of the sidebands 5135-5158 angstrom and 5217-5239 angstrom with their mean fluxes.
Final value 0.20 mag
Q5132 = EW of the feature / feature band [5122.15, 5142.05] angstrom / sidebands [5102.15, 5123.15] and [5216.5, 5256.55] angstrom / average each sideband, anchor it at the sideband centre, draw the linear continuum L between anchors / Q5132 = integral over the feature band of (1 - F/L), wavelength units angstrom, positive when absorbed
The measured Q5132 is 1.4 angstrom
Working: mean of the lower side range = 2.56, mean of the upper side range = 3.41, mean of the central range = 2.5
